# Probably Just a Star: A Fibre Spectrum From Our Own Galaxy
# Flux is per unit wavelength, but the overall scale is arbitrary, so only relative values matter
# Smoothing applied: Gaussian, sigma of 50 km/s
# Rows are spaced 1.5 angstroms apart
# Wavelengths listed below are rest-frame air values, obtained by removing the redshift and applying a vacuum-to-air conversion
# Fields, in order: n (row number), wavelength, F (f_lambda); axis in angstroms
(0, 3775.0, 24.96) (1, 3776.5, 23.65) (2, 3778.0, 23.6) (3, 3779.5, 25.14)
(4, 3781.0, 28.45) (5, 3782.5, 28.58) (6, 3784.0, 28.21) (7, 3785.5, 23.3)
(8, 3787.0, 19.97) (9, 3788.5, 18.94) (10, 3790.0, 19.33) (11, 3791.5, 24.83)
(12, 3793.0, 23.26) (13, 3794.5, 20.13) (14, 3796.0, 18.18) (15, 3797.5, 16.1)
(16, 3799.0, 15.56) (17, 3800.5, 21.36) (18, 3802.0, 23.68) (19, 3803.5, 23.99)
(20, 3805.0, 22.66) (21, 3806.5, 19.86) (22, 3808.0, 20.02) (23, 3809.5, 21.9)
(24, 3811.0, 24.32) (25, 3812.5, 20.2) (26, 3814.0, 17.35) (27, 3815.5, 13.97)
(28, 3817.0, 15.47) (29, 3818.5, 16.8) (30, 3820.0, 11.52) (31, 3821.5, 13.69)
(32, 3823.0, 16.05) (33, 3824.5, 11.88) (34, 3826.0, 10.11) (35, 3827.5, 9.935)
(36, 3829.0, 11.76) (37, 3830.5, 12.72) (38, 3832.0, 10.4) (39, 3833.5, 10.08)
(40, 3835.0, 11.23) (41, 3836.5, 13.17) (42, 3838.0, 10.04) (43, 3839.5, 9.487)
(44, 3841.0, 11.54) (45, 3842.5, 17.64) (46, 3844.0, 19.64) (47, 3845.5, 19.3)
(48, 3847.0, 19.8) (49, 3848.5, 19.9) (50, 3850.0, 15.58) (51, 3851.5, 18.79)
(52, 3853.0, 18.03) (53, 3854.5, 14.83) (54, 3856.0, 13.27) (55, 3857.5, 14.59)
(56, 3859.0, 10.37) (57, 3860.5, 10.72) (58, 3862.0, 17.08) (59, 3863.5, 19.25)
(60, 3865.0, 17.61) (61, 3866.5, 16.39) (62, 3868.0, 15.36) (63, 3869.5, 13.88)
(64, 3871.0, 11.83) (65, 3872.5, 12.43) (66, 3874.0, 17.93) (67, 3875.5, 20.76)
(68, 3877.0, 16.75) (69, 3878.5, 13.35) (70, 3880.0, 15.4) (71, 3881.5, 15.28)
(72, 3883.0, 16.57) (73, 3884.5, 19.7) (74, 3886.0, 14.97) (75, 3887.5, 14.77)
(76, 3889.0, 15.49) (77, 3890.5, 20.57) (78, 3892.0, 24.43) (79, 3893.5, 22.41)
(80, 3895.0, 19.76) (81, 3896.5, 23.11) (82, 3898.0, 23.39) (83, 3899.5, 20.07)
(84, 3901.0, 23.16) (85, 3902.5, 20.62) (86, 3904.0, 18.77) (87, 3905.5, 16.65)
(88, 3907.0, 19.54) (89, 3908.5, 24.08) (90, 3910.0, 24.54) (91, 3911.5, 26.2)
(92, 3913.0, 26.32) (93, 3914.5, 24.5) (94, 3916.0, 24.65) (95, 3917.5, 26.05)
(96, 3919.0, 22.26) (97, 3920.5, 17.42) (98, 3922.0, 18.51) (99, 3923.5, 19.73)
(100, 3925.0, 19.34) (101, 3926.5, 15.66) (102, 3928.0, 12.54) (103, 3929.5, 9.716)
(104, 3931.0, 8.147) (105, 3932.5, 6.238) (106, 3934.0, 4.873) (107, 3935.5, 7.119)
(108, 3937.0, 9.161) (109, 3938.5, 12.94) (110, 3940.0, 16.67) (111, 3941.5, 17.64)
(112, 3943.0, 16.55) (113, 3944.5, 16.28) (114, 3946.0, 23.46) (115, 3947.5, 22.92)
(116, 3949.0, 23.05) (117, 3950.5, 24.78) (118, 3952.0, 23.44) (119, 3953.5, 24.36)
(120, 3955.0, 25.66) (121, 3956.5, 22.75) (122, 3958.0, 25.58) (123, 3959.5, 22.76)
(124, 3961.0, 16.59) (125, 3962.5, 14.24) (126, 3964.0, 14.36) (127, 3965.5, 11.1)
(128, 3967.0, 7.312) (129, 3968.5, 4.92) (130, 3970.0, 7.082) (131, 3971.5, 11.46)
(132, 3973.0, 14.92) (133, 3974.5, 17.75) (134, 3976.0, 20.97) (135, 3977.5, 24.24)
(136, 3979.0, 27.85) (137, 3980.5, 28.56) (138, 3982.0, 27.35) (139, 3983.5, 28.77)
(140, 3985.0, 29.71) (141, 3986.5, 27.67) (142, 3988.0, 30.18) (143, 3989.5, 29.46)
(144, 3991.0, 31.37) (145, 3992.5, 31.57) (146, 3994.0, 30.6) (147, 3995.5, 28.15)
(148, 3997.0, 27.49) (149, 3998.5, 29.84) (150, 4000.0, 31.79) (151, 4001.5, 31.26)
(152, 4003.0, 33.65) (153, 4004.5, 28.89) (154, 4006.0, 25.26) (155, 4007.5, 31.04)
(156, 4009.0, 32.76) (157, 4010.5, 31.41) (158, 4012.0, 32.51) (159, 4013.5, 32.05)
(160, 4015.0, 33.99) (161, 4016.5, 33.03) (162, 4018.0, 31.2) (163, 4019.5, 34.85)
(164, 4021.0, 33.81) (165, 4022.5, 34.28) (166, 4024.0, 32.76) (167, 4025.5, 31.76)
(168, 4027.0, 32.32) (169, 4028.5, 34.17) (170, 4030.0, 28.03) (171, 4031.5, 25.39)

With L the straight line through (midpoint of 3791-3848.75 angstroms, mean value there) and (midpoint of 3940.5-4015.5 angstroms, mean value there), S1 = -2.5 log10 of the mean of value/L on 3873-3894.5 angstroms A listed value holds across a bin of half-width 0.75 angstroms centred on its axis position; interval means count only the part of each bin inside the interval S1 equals 0.11 mag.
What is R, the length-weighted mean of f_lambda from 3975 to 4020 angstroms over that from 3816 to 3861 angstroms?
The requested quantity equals 2.1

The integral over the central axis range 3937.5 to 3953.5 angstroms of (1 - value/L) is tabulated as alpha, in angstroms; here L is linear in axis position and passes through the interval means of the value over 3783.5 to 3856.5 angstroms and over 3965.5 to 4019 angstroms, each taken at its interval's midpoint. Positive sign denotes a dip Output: 2.7 angstroms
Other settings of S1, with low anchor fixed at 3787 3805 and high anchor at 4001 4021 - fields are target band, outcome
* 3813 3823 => 0.40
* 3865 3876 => 0.49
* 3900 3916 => 0.17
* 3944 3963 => 0.28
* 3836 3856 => 0.41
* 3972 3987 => 0.23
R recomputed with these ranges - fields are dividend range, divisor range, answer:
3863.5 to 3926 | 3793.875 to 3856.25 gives 1.19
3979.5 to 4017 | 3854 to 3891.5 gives 1.94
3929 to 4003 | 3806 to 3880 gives 1.35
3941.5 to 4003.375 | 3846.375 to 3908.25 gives 1.31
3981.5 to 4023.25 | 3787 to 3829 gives 1.71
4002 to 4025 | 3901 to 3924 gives 1.46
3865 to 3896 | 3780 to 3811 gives 0.77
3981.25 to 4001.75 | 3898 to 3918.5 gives 1.30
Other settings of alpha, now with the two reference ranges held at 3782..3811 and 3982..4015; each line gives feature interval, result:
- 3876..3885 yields 3.2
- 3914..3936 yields 9.1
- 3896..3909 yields 2.6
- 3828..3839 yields 5.7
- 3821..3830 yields 4.2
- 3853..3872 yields 7.6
